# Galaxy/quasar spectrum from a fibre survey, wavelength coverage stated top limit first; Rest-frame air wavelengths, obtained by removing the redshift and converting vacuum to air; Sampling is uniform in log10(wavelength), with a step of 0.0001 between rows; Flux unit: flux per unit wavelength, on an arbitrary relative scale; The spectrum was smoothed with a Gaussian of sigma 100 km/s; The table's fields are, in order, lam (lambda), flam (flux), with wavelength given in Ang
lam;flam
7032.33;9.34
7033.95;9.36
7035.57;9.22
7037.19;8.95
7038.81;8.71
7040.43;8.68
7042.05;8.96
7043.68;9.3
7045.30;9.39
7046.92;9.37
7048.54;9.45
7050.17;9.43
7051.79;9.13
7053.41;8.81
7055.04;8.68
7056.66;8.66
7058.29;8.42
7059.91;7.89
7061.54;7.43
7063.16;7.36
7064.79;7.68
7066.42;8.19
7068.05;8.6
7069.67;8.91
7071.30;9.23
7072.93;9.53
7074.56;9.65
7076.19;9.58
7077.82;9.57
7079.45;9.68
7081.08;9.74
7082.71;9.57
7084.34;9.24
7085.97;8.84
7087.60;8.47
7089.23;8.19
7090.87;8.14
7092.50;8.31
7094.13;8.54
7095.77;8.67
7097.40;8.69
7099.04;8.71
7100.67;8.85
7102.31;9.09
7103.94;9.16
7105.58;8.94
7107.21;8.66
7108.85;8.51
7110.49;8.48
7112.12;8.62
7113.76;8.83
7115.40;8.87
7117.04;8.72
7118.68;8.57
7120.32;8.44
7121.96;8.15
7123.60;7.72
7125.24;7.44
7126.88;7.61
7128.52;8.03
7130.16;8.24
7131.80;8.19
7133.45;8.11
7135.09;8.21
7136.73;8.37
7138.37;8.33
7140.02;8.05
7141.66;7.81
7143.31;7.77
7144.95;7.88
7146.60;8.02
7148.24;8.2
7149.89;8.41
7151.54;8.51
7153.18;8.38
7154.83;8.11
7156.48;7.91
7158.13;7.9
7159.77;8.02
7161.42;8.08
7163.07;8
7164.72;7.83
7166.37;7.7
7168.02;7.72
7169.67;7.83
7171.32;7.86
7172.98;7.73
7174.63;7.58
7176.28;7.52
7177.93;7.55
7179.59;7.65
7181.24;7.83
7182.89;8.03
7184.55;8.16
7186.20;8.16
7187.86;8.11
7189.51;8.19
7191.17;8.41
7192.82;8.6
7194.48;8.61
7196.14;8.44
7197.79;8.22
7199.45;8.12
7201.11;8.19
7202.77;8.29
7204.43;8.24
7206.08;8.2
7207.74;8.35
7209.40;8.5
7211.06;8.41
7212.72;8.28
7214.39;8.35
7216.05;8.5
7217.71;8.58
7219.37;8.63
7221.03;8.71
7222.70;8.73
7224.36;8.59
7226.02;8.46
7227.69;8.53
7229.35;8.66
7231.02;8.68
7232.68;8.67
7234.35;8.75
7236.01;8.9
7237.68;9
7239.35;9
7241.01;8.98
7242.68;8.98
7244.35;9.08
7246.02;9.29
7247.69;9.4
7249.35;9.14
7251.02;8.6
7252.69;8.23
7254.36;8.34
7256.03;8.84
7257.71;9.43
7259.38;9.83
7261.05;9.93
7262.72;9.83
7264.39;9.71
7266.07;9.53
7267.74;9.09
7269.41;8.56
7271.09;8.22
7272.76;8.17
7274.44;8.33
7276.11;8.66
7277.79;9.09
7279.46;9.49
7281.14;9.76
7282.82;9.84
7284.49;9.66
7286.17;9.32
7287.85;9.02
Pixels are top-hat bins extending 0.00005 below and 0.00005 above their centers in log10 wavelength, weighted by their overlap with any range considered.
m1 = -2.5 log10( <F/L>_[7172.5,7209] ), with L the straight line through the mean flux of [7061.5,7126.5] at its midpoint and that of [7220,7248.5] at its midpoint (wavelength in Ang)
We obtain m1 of 0.089 mag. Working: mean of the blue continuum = 8.7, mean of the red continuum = 8.84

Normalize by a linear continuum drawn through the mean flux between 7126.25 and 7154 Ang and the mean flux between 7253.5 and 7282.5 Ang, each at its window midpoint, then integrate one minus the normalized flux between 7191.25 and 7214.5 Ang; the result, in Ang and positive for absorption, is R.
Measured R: 0.7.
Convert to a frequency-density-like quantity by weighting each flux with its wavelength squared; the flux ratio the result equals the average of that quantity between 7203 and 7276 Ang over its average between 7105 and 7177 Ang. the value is 1.1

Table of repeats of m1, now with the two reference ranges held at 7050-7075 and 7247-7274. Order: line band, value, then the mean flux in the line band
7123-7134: 0.11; 7.9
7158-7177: 0.13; 7.81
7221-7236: 0.04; 8.65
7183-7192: 0.09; 8.19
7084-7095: 0.02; 8.5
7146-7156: 0.07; 8.27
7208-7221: 0.06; 8.47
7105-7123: 0.01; 8.6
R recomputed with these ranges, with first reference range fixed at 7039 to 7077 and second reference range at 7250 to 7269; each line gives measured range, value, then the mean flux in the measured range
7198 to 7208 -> 0.9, 8.23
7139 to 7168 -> 3.1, 8.03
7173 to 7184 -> 1.6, 7.71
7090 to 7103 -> 0.4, 8.61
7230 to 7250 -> 0.4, 8.99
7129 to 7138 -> 0.7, 8.23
